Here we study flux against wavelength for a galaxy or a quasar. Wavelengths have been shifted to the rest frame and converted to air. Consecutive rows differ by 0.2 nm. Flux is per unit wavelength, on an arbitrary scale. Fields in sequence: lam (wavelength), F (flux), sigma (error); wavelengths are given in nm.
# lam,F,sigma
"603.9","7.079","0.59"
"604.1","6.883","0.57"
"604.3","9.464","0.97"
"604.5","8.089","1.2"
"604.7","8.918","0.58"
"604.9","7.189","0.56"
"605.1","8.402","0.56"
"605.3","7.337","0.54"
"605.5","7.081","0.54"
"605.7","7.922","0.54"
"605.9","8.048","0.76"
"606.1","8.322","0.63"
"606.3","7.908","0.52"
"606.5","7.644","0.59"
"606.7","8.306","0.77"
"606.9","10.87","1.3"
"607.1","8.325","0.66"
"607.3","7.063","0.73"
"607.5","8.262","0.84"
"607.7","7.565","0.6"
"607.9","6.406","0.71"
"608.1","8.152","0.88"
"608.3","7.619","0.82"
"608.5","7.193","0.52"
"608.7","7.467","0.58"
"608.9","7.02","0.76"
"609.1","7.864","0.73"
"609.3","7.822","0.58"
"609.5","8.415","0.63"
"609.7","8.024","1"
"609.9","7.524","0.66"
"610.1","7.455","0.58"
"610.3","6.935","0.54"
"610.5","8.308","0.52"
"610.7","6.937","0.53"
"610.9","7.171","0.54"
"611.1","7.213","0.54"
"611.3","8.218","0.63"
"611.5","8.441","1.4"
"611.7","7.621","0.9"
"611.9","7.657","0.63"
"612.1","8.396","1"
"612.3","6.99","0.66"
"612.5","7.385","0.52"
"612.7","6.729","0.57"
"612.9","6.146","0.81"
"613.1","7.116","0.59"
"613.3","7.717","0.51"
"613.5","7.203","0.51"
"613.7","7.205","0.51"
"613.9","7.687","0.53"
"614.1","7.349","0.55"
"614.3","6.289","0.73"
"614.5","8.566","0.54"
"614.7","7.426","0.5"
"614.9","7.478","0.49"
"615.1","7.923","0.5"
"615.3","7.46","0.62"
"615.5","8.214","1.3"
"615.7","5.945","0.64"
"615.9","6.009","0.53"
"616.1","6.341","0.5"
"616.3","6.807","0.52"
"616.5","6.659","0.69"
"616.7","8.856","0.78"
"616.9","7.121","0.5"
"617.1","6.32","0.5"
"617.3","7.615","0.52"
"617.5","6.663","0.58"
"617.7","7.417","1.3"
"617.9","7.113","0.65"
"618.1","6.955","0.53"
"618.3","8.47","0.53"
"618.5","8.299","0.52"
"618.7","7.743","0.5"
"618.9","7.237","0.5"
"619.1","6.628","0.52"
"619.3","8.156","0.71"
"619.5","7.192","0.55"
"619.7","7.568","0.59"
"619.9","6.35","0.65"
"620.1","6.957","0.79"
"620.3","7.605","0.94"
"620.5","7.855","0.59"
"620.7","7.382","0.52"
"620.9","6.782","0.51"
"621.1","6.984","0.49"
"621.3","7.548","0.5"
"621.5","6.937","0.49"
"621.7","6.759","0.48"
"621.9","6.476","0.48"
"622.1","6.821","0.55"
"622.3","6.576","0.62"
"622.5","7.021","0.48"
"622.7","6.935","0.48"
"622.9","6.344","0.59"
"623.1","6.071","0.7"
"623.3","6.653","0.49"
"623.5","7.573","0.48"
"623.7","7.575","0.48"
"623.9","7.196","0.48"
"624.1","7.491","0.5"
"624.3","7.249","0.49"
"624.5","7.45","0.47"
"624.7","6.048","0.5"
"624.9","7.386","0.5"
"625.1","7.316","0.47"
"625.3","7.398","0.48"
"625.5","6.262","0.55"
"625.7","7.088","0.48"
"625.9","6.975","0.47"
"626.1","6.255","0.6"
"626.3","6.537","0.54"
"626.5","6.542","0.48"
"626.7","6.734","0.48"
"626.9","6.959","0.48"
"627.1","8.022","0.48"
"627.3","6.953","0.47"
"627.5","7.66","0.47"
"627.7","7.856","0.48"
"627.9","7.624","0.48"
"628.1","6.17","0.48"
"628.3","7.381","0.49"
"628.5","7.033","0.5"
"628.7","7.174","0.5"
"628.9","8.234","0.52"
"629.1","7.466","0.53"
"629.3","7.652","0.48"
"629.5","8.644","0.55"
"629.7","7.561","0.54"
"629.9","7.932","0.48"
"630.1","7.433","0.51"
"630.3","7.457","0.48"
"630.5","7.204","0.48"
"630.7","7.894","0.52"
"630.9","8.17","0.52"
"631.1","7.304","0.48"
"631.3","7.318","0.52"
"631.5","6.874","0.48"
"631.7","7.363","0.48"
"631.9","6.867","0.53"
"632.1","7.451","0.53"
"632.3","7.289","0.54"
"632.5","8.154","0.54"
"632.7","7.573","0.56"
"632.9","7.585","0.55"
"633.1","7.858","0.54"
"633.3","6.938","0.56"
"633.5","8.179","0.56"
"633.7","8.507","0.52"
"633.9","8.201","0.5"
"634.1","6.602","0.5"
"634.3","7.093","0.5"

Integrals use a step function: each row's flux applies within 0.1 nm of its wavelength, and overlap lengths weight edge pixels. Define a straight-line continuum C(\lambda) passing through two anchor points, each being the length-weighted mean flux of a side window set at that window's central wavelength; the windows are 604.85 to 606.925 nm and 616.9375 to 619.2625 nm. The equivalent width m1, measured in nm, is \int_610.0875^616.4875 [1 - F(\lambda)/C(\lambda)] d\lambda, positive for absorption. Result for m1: 0.24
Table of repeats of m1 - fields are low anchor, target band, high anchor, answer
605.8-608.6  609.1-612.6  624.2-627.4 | 0.04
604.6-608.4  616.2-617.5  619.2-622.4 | 0.03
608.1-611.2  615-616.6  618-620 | 0.12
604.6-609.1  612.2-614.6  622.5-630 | 0.14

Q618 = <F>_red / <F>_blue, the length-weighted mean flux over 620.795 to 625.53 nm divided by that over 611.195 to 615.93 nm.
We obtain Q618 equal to 0.9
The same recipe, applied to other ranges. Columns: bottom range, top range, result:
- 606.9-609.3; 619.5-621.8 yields 0.93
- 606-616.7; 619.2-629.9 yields 0.95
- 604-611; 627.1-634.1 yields 0.96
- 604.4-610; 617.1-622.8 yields 0.91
